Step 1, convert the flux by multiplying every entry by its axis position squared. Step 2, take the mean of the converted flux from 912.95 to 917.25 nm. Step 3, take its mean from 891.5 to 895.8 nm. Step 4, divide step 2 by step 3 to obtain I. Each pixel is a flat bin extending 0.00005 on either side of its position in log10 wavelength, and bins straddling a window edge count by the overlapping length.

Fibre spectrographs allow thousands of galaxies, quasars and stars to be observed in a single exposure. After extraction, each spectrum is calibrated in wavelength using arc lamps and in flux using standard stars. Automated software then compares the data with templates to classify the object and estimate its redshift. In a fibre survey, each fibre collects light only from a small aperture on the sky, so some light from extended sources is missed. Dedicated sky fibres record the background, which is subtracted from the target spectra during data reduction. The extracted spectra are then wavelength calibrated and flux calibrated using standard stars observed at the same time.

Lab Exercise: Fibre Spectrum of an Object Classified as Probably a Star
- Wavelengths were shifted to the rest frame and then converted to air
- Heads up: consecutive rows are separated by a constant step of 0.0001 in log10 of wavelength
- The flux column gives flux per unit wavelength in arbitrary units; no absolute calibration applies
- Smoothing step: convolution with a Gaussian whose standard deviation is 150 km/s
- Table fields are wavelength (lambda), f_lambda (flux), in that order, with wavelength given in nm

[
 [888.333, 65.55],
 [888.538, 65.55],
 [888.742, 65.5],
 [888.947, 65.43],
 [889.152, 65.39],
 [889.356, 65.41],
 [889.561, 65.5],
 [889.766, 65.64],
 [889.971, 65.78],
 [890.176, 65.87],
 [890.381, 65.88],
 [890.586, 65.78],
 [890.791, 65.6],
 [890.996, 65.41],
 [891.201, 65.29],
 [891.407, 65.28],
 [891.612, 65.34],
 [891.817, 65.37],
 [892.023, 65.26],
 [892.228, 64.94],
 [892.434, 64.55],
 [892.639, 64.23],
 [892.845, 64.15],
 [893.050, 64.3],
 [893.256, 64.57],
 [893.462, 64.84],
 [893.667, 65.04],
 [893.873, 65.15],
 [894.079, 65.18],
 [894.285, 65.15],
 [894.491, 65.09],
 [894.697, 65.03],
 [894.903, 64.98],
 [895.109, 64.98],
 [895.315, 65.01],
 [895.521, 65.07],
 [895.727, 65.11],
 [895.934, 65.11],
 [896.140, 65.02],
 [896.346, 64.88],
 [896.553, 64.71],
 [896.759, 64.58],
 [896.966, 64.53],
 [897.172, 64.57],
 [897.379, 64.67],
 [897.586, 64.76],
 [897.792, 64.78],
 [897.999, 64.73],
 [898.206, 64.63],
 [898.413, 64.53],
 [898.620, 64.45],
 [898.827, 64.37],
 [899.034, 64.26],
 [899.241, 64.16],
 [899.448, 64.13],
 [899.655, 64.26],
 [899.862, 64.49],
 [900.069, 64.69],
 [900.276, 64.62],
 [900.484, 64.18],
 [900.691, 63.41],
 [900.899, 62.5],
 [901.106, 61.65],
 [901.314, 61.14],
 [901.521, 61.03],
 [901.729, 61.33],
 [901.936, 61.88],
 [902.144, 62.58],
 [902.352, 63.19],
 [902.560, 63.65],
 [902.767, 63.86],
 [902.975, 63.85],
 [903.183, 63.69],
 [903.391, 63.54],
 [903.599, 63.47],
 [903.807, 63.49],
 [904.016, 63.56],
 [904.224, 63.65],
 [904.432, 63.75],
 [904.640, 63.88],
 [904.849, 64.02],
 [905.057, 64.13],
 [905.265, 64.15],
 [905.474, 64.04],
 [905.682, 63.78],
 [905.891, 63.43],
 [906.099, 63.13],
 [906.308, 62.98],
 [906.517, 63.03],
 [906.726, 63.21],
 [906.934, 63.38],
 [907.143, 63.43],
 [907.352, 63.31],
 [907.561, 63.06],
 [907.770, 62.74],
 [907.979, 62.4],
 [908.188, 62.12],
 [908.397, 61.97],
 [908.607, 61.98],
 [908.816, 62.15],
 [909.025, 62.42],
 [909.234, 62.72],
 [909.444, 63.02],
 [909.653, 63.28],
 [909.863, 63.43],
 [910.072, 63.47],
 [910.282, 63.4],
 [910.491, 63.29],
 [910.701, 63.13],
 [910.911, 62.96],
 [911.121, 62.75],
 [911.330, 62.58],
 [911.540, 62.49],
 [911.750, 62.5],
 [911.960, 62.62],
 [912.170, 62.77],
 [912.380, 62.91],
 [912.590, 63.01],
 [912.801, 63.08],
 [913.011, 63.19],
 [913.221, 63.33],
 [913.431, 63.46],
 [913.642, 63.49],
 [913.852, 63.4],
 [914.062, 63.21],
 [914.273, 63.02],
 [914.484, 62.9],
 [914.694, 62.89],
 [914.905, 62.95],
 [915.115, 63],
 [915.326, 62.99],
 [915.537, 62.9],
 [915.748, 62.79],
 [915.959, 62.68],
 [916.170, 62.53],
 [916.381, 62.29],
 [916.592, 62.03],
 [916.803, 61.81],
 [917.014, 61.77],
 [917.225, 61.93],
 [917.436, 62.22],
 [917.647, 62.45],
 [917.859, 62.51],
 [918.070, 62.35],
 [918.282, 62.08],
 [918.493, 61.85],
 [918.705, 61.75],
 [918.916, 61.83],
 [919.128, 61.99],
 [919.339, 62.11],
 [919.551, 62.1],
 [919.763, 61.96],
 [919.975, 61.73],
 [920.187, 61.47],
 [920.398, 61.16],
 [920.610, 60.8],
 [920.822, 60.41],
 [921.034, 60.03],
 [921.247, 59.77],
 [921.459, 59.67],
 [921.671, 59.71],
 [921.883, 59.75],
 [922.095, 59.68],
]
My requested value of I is 1.01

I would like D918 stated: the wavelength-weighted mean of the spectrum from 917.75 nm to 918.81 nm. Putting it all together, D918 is 62.1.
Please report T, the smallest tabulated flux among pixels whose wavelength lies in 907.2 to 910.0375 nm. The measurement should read 61.97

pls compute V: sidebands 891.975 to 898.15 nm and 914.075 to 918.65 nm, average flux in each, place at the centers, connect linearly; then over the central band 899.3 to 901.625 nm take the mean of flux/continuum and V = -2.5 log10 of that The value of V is 0.02 mag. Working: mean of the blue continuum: 64.8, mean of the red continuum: 62.5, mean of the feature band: 63.3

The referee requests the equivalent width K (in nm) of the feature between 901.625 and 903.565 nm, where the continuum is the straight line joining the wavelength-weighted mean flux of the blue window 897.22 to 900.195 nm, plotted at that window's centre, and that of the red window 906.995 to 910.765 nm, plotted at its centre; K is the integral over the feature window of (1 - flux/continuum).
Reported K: 0.02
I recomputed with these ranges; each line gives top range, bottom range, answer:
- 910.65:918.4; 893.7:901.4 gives 1.01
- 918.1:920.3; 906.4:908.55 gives 1.01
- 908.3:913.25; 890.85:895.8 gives 1.01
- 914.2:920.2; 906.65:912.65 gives 1.01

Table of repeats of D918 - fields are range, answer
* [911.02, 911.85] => 62.6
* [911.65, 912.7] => 62.7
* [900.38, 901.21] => 62.9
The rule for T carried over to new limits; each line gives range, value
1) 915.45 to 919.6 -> 61.75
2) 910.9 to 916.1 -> 62.49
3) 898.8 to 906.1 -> 61.03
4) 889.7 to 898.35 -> 64.15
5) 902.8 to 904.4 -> 63.47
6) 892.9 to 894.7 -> 64.3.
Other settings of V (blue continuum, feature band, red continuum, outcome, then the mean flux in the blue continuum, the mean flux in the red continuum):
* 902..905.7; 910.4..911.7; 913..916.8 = 0.01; 63.7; 62.9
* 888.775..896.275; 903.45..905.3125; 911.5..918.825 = 0.00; 65.2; 62.7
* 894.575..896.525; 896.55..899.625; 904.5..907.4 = 0.00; 65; 63.6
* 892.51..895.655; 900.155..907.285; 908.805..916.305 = 0.01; 64.9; 63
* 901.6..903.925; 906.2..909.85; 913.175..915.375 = 0.01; 63.1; 63.2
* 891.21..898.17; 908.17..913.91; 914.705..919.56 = 0.00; 64.9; 62.3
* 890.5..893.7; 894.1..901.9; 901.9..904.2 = 0.00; 65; 63.4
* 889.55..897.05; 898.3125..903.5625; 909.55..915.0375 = 0.01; 65.1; 63.1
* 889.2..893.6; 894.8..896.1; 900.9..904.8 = -0.01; 65.2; 63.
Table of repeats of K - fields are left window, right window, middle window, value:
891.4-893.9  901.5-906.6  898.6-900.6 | -0.01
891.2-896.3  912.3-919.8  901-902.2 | 0.05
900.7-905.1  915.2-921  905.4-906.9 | -0.01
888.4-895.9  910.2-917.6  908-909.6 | 0.03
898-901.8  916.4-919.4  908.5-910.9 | -0.01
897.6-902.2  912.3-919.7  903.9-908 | -0.02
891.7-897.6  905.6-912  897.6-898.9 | 0.00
